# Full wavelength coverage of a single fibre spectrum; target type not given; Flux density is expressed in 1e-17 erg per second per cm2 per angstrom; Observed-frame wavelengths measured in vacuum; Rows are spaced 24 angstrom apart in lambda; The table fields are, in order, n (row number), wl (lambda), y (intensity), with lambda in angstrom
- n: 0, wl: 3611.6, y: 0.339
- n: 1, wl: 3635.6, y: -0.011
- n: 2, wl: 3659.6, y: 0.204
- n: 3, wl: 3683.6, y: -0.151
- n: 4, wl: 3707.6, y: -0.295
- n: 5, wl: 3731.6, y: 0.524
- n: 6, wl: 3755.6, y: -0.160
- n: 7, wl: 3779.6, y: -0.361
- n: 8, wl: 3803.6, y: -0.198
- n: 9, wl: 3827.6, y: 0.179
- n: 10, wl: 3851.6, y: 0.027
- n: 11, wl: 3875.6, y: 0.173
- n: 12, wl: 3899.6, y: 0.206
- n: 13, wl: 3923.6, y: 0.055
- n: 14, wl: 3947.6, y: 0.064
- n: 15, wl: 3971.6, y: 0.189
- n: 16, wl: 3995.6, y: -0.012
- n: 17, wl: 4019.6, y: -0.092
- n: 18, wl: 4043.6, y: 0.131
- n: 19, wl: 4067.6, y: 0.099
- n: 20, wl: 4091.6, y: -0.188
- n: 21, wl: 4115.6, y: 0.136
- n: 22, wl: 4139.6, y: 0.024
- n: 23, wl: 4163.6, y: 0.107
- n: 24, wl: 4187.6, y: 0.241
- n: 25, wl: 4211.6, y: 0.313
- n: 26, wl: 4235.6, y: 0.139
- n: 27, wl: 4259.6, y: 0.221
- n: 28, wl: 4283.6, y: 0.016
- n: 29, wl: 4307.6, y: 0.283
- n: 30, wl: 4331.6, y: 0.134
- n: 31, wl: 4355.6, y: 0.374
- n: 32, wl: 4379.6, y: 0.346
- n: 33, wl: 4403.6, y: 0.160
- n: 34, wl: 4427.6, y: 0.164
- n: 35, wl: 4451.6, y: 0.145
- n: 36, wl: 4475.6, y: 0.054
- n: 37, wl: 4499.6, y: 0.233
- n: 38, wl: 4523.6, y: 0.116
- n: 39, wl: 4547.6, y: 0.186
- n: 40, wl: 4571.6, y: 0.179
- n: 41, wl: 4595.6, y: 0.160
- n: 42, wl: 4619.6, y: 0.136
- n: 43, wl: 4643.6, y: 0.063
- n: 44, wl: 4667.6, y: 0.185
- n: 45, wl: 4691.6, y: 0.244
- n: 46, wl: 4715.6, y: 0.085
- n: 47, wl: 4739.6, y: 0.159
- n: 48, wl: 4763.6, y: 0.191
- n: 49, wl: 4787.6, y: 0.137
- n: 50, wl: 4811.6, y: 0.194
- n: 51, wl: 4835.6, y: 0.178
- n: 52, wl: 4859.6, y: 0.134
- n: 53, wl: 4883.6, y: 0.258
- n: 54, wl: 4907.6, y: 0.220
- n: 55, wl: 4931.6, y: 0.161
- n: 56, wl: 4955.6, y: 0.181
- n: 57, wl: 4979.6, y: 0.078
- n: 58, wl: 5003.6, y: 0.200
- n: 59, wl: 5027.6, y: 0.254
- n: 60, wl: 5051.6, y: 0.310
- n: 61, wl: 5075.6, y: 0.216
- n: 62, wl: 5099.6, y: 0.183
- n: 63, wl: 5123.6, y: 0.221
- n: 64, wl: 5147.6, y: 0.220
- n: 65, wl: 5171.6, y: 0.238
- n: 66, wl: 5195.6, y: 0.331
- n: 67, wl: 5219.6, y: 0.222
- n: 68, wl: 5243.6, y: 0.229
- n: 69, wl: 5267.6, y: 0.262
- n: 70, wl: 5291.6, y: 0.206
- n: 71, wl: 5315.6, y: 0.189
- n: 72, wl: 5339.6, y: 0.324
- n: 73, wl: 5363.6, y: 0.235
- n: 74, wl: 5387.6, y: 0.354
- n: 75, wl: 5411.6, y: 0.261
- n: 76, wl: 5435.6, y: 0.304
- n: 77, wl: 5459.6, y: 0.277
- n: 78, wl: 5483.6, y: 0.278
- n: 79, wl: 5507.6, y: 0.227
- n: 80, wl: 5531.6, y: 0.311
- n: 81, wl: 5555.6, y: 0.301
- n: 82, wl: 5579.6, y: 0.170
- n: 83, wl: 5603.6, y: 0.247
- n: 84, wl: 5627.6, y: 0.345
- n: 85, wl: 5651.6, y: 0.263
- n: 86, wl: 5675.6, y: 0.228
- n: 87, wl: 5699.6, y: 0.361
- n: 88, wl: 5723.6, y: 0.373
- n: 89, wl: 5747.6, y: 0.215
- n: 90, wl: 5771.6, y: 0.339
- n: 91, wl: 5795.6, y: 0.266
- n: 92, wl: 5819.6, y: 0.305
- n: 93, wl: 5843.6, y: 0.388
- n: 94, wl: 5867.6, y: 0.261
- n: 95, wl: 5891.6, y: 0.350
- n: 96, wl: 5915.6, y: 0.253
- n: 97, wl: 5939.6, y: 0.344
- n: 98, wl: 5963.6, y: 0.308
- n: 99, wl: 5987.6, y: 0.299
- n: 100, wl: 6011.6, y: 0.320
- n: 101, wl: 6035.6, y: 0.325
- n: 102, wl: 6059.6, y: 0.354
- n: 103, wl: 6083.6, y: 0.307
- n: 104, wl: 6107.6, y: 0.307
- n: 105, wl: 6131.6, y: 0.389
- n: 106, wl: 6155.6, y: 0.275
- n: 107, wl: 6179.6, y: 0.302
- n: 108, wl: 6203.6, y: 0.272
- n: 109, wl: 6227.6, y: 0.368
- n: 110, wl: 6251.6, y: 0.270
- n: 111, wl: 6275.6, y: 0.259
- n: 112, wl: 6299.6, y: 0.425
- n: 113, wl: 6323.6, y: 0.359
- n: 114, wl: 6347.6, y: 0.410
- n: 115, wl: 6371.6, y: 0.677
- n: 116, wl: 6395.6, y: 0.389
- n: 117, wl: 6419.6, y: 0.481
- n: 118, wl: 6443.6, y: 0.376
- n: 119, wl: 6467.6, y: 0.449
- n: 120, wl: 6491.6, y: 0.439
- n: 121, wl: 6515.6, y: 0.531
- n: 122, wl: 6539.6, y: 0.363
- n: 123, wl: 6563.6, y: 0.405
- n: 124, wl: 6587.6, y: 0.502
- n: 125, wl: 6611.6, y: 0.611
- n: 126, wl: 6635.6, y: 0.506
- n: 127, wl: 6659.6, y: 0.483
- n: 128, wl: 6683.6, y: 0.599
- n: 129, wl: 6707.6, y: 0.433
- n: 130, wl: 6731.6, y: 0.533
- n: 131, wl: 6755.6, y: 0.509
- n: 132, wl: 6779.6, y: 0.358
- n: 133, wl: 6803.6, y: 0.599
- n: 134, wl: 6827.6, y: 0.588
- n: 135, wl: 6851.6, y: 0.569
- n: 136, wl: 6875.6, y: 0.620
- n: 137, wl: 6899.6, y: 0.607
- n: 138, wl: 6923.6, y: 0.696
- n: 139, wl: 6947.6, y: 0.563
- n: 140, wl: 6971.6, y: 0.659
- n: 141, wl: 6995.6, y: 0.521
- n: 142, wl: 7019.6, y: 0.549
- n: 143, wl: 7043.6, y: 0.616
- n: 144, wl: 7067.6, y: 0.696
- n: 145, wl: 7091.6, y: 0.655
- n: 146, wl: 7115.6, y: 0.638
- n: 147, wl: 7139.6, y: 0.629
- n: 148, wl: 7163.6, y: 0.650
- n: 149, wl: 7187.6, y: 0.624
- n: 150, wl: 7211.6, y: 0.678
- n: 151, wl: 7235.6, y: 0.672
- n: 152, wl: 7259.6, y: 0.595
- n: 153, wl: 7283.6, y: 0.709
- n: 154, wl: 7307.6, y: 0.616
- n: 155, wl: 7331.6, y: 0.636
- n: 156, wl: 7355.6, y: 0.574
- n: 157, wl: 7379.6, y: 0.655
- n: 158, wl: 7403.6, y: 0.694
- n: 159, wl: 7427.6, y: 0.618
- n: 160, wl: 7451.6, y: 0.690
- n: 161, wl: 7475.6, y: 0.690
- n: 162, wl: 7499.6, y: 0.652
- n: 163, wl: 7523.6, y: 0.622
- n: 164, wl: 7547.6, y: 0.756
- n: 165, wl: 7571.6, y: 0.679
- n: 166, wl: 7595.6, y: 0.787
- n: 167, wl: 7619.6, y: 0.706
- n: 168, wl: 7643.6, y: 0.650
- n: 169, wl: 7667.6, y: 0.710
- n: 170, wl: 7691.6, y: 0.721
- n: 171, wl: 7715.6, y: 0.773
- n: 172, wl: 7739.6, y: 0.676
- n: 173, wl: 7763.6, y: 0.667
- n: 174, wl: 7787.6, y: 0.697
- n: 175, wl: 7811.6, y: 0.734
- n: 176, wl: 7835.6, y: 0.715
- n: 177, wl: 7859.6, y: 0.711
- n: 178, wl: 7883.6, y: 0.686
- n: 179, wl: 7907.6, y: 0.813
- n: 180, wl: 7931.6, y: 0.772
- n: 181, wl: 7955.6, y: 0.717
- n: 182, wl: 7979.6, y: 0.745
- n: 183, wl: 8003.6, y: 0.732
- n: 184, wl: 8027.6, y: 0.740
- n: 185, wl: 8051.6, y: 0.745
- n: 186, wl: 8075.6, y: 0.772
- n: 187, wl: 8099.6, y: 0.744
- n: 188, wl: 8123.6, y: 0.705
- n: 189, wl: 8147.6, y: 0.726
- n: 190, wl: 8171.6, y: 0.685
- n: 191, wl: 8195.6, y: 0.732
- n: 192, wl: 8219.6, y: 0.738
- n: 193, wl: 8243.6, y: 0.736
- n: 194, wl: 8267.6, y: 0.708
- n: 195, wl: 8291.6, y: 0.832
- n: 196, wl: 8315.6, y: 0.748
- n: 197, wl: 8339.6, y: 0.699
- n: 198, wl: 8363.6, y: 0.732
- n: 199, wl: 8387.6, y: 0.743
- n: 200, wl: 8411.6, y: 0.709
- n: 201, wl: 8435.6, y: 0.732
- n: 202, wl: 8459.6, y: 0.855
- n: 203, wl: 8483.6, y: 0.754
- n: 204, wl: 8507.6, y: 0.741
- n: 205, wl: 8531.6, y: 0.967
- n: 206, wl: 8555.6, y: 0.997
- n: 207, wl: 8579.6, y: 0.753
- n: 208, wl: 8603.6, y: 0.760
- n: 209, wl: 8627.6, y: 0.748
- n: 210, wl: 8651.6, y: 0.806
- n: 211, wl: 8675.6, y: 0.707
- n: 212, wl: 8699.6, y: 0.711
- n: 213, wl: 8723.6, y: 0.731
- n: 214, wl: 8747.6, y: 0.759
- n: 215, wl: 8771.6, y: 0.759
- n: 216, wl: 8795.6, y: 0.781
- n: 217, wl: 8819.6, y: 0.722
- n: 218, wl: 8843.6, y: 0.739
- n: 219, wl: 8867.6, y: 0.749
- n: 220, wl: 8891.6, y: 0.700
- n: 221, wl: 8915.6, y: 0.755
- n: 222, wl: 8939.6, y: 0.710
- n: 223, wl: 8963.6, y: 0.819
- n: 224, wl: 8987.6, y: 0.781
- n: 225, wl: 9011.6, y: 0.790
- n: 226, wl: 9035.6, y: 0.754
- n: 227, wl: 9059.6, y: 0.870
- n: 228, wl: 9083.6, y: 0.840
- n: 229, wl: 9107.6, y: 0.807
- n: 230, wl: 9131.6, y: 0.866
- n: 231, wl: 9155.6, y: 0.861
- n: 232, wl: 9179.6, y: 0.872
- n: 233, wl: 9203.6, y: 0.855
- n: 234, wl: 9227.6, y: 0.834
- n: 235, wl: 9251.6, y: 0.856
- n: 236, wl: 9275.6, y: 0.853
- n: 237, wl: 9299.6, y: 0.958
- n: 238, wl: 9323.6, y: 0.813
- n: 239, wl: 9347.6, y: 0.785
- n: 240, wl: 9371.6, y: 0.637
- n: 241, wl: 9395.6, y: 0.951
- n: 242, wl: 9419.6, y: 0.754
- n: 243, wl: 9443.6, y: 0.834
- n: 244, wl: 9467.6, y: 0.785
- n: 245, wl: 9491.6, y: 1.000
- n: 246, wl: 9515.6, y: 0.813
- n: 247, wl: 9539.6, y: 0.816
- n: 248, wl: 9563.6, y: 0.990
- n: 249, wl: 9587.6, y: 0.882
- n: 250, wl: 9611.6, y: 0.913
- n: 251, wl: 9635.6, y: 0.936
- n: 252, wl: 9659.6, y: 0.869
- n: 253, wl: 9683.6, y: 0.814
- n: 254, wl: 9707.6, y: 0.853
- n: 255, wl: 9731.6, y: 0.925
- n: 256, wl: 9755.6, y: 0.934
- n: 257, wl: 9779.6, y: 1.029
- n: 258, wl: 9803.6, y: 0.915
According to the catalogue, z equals 0.707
